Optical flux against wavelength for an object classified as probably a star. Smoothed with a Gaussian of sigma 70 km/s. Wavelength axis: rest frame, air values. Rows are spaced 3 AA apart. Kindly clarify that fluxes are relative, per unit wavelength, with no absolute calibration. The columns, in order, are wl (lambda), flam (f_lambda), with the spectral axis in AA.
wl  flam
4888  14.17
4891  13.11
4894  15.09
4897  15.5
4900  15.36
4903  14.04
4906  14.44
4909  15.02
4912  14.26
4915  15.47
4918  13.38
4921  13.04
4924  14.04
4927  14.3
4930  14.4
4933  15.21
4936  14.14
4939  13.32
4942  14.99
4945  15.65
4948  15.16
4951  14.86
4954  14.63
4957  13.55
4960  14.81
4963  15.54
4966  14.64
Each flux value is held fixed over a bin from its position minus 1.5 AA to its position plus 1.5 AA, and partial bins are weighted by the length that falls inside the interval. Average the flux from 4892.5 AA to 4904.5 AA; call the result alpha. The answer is 15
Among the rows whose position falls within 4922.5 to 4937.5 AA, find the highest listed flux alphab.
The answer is 15.21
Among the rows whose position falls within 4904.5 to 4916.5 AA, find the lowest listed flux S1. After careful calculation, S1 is 14.26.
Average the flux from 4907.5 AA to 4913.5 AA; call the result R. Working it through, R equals 14.6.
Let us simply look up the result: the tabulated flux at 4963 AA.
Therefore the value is 15.54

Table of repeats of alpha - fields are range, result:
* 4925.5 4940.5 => 14.3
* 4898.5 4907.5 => 14.6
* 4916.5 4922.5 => 13.2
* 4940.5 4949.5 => 15.3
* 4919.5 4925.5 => 13.5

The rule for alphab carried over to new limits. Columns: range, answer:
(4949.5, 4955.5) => 14.86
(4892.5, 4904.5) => 15.5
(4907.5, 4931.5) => 15.47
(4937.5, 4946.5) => 15.65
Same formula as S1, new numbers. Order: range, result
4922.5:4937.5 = 14.04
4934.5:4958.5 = 13.32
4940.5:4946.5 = 14.99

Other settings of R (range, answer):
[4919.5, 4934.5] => 14.2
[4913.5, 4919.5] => 14.4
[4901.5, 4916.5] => 14.6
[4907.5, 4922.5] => 14.2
